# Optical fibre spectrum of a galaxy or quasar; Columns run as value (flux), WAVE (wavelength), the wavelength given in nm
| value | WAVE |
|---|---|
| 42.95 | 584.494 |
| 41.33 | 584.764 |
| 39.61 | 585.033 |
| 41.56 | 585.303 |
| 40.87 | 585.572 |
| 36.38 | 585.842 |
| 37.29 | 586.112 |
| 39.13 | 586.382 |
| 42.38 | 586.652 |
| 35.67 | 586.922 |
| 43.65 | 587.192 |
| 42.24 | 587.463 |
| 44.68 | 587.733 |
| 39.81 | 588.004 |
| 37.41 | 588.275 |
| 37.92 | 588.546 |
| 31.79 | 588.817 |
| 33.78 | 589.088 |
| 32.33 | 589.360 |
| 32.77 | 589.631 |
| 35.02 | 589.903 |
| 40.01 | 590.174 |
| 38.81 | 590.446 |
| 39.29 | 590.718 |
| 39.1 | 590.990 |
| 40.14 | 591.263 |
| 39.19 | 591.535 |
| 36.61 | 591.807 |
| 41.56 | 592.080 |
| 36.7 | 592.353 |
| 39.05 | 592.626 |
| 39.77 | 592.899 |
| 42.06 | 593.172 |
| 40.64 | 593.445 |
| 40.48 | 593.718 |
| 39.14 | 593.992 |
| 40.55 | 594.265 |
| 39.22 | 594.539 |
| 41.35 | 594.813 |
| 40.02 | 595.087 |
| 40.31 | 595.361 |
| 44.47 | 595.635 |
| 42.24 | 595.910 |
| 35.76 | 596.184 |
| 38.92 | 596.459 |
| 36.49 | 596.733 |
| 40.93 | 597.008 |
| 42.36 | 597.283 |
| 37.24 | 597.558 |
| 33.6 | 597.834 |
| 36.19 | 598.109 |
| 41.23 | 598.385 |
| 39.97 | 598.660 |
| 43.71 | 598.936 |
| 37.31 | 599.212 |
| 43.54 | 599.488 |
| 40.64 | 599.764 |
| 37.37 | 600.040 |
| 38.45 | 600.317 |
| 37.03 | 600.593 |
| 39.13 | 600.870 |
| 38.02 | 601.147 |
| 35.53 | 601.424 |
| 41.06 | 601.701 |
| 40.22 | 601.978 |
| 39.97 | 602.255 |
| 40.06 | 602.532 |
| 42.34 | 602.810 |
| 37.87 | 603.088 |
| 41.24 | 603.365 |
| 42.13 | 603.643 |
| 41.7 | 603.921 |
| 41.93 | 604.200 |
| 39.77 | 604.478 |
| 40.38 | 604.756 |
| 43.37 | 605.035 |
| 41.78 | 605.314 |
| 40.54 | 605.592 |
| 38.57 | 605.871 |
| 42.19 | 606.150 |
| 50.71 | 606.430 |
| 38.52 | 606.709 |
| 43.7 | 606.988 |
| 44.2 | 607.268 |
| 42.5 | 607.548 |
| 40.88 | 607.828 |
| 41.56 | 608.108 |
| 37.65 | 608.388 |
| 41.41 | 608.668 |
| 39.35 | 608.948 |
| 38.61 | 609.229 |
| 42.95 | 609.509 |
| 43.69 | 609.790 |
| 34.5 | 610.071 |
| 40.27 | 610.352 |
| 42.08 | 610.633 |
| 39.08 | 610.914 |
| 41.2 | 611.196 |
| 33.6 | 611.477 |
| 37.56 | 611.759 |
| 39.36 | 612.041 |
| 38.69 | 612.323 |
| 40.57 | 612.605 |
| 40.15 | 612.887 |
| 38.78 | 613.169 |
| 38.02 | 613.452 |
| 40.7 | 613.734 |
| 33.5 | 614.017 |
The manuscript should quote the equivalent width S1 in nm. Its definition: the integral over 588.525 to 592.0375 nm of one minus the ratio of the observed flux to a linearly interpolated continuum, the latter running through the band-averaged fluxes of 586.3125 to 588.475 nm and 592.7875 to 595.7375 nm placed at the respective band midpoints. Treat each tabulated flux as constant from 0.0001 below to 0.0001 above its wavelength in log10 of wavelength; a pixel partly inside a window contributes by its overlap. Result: 0.33 nm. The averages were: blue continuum 40.6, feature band 36.8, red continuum 40.7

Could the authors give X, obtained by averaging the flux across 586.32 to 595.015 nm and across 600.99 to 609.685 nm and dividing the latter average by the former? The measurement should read 1.06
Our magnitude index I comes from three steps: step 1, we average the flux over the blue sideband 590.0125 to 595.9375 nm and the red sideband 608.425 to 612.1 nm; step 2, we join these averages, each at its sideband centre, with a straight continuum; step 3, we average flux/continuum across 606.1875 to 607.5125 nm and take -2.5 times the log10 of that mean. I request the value -0.114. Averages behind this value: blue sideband 40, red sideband 39.5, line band 44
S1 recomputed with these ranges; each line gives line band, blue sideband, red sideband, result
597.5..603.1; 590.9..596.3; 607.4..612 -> 0.11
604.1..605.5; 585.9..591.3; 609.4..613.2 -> -0.08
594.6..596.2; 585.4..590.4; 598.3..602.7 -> -0.08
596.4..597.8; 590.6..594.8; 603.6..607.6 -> 0.06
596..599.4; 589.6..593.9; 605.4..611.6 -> 0.07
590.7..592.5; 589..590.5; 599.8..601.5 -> -0.16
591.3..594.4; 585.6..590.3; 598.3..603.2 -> -0.09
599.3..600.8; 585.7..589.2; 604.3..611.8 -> 0.02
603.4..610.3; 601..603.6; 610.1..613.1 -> -0.34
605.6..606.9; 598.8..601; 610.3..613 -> -0.10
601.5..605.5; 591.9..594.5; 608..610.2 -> -0.09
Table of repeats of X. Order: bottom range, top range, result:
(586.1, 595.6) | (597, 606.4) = 1.03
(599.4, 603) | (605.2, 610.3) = 1.05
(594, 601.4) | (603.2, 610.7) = 1.05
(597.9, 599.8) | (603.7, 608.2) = 1.05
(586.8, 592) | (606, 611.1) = 1.09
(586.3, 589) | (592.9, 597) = 1.02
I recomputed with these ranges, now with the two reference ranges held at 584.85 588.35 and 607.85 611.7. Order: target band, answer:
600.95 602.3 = 0.026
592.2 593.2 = 0.024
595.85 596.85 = 0.050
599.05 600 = -0.011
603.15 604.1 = -0.043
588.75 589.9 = 0.211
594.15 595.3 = -0.008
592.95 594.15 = -0.015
